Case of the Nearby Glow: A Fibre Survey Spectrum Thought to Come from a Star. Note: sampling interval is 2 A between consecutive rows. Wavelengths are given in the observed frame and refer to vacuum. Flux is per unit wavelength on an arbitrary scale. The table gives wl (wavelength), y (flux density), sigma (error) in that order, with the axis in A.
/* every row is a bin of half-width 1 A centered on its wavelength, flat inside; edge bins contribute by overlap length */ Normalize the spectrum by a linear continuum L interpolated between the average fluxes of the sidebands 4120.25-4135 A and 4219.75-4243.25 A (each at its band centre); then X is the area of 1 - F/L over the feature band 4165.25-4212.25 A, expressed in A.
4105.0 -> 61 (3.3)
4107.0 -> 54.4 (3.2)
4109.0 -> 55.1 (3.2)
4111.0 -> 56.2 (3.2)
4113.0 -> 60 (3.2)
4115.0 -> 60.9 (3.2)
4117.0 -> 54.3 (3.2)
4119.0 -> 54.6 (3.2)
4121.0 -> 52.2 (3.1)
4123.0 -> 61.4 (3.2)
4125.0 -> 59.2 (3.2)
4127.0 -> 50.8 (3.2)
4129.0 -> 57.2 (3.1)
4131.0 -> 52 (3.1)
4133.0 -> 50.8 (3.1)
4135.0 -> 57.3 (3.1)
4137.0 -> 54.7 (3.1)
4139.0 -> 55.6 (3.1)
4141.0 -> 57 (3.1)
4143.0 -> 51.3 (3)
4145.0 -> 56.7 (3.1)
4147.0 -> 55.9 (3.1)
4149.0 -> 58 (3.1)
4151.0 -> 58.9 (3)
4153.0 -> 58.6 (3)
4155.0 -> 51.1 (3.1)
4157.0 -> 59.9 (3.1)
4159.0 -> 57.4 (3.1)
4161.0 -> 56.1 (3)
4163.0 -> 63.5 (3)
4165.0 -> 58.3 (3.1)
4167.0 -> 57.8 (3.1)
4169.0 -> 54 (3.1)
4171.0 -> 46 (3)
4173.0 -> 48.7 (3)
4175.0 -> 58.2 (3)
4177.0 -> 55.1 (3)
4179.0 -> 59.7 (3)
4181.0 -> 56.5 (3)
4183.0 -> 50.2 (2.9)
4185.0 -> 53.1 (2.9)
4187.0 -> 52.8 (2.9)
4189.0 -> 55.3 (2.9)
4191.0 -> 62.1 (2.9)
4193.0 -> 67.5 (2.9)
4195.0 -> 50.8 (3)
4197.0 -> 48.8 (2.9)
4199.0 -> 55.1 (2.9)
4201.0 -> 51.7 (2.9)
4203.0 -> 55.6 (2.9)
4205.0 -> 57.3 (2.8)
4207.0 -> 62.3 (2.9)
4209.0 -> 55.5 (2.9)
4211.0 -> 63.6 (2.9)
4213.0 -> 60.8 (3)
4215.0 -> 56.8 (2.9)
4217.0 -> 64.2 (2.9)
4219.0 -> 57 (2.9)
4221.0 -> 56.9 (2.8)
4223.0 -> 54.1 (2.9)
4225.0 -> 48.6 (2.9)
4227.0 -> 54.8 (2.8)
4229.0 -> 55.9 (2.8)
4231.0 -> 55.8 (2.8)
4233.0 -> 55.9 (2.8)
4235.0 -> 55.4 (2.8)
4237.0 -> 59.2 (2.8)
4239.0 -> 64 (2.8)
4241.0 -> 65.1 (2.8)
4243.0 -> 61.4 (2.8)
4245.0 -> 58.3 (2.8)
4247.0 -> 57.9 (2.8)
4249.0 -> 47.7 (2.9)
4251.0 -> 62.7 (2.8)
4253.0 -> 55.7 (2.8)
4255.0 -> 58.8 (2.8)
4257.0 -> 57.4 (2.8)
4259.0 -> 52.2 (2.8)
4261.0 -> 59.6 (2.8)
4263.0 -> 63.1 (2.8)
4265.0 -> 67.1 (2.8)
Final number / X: 0.5 A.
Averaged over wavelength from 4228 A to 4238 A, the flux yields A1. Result 56.4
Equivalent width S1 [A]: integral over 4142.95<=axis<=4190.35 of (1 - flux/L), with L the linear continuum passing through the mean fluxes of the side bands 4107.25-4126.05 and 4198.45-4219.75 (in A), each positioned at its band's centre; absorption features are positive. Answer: 1.6 A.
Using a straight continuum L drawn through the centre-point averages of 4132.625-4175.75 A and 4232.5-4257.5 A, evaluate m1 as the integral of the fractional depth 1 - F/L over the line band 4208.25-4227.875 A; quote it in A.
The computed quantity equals 0.14 A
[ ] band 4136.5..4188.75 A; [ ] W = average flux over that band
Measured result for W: 55.6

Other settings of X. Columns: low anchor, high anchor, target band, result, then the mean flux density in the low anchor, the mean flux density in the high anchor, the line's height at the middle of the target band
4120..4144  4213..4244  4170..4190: 1.0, 55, 57.8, 56.4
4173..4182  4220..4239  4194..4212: 0.1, 56.4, 55.6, 56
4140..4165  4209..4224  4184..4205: 1.0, 57.1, 58.8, 58.2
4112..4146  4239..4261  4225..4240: 0.3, 55.6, 58.1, 57.7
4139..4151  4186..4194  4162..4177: 0.7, 56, 59.4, 57.9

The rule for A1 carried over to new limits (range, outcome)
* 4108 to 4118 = 57.3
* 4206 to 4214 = 60.5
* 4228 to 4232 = 55.8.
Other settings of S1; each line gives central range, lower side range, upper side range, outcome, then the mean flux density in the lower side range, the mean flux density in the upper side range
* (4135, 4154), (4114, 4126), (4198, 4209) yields 0.2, 57.1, 56.3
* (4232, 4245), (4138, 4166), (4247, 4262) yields -0.8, 57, 56.4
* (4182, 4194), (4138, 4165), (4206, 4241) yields 0.1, 57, 57.9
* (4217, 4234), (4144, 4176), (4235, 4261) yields 0.7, 56.2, 58.3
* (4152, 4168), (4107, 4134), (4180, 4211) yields -0.6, 55.7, 55.9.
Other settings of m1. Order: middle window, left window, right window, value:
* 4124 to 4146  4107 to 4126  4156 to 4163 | 1.1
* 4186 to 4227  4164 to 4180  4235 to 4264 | -0.2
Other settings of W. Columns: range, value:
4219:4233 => 54.6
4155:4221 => 56.5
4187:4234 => 56.7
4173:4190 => 54.7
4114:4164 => 56.2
